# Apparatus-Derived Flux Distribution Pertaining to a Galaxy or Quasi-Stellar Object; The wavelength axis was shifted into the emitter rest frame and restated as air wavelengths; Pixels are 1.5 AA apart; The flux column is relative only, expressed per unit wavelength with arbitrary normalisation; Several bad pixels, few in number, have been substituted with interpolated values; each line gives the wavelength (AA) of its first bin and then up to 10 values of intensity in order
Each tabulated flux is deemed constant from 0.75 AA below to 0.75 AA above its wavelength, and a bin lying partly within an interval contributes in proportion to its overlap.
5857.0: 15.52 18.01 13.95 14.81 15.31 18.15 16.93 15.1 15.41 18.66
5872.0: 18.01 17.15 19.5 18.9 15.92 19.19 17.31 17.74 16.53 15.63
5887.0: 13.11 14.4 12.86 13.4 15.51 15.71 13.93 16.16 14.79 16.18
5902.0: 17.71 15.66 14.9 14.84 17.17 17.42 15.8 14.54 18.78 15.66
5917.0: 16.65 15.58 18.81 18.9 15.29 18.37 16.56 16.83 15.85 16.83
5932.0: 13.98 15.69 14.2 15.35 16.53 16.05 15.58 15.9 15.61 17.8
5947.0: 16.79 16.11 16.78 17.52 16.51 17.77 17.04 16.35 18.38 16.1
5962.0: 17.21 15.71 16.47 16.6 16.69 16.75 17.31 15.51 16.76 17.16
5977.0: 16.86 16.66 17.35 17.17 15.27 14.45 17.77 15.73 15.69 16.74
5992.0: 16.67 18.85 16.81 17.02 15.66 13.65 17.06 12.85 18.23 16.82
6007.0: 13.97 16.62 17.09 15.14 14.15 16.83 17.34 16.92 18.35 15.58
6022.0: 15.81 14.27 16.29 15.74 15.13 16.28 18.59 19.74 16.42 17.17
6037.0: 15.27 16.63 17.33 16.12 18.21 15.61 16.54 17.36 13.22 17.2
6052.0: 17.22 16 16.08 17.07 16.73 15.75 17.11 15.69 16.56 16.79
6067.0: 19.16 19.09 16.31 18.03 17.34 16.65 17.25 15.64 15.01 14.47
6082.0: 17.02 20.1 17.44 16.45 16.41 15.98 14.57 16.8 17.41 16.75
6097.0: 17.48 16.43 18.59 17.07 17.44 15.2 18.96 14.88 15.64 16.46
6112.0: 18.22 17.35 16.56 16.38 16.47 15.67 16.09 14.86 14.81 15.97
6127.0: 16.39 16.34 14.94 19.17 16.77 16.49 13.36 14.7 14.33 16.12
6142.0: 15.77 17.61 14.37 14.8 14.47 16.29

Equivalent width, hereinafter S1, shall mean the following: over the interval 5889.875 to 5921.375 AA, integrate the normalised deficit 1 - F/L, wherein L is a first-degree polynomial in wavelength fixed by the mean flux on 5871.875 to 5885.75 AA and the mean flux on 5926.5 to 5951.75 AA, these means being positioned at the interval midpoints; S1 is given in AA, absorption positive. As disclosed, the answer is 1.8 AA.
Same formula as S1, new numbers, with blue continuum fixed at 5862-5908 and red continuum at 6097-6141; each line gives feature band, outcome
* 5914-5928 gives -0.76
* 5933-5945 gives 0.40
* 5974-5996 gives -0.61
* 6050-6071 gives -0.86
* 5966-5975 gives -0.23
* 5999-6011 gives 0.30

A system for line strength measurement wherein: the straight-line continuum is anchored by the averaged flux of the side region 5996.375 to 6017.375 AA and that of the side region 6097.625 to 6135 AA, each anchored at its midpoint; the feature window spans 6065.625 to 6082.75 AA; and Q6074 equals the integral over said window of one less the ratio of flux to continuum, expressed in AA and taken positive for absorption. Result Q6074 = -0.7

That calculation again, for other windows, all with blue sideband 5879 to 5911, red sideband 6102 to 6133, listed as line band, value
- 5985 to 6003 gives -0.2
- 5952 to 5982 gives -1.7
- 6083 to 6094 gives -0.3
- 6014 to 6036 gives -0.8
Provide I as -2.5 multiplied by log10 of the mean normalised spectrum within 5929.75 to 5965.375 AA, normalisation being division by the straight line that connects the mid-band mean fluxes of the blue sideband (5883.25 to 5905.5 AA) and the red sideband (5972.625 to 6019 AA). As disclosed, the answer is -0.04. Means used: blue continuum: 15.1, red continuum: 16.3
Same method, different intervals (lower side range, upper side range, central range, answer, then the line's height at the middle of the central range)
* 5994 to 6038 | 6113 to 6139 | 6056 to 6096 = -0.05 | 16.1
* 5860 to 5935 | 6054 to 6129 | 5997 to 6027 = 0.04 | 16.5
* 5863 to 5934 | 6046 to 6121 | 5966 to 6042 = 0.01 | 16.6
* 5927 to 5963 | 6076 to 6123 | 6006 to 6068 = 0.00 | 16.5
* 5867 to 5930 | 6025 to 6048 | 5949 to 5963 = -0.03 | 16.5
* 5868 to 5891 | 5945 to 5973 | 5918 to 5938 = 0.03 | 16.7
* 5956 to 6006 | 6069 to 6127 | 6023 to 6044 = -0.01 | 16.5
